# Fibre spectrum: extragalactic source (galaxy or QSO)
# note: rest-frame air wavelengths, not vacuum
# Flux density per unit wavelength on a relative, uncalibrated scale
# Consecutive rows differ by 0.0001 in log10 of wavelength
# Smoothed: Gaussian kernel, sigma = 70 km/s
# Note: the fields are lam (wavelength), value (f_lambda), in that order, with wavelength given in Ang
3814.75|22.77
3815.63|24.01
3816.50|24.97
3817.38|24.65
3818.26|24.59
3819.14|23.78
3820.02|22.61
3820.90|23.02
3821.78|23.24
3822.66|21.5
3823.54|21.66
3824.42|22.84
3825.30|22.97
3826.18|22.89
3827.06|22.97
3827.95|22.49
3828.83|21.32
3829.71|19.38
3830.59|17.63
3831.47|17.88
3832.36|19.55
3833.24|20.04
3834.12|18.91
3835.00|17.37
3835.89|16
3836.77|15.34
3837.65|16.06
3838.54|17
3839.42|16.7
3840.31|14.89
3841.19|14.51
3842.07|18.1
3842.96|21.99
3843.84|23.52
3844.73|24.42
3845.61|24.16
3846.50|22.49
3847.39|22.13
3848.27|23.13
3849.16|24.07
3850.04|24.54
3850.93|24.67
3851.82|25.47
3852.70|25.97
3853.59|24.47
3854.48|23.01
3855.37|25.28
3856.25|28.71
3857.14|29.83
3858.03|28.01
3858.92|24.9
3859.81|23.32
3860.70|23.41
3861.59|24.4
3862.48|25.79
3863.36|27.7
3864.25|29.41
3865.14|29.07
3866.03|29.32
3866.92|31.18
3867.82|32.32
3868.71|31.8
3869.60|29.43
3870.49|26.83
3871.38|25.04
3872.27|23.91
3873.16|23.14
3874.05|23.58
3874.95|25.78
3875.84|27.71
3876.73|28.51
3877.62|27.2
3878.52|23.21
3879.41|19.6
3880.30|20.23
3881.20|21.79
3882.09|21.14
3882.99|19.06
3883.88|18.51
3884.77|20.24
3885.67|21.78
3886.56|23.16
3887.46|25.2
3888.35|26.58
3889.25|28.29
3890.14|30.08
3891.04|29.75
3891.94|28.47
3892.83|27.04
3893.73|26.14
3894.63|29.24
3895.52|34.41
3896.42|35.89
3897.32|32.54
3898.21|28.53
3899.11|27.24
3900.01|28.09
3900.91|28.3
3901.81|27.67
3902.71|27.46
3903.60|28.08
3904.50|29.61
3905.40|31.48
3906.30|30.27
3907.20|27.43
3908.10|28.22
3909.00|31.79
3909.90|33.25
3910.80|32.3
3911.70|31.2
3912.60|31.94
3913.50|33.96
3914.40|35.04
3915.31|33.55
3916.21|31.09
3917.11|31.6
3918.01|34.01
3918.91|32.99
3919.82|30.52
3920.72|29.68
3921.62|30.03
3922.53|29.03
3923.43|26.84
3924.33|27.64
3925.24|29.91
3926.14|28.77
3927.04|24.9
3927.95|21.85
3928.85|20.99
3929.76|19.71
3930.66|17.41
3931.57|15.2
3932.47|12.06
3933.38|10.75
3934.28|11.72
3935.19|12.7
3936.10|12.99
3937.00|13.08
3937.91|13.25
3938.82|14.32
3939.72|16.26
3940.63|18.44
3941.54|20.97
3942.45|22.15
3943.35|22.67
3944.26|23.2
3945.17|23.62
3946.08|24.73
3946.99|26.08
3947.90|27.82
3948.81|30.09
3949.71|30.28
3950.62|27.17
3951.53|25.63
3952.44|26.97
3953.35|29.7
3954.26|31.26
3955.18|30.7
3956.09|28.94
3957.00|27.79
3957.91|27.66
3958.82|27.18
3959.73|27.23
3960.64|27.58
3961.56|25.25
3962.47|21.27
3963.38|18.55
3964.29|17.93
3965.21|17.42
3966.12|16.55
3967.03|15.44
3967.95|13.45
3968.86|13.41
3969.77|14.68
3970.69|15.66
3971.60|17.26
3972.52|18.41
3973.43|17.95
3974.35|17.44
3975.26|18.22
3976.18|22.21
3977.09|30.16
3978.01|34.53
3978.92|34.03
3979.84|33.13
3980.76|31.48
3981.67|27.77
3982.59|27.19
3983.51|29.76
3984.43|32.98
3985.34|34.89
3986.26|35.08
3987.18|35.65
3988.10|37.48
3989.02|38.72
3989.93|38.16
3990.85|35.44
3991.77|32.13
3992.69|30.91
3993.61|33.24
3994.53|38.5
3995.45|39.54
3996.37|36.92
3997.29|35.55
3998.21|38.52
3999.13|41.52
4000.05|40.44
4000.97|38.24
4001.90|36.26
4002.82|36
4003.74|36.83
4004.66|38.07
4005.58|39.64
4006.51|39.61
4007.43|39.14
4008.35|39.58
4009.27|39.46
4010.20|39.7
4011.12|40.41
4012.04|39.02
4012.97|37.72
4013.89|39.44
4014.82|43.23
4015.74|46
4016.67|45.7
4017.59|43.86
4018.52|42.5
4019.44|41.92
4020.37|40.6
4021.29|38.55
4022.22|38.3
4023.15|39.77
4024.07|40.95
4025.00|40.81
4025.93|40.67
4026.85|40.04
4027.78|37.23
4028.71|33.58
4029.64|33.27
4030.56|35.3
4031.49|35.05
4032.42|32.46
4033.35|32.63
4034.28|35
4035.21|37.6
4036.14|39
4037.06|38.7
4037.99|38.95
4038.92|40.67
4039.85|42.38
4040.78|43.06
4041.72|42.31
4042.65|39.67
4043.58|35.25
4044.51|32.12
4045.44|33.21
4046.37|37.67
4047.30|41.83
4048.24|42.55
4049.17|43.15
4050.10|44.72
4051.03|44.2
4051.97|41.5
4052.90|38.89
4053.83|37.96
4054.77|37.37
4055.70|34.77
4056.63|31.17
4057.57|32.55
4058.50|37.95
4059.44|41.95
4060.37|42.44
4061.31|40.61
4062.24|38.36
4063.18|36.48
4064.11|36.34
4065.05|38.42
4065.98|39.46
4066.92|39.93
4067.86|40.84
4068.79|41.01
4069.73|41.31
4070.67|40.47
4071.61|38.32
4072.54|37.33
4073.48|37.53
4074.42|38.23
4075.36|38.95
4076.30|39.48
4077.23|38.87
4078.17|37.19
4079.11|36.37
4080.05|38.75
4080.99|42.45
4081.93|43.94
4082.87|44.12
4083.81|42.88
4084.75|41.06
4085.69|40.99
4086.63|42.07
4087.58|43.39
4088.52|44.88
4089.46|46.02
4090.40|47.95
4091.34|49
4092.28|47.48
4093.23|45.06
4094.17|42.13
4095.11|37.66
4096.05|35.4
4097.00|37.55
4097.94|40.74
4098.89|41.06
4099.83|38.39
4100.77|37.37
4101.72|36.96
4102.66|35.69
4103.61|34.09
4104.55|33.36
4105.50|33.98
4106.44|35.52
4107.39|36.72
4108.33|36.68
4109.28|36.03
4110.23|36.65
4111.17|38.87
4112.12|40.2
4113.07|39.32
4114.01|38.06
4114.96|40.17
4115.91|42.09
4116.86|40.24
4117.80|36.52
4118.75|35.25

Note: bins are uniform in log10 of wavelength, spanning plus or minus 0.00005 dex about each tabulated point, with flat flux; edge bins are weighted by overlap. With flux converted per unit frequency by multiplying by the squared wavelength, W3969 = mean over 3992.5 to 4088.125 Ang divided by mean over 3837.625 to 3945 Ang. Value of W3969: 1.7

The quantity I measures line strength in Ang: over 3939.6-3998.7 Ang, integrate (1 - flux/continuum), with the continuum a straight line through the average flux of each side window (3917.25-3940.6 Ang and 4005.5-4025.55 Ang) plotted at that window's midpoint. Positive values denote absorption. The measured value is 6.8 Ang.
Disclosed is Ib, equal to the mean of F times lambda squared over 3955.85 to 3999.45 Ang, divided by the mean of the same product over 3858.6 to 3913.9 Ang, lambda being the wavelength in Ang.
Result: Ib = 1.1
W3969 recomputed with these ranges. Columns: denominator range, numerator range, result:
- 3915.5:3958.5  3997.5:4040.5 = 1.69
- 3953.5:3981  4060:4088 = 1.82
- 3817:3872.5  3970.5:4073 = 1.73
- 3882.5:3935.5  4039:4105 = 1.60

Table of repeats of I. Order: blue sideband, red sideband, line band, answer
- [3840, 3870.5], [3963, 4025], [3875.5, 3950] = 7.30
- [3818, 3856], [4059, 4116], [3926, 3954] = 7.88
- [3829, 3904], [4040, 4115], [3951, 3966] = 2.65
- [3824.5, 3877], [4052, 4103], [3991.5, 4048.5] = -4.52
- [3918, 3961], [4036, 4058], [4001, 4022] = -3.82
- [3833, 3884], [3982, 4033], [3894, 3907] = -1.03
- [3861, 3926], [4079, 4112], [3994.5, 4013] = -2.13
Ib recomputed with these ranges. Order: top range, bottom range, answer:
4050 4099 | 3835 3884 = 1.88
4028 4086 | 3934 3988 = 1.71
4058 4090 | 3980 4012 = 1.15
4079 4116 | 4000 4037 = 1.07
